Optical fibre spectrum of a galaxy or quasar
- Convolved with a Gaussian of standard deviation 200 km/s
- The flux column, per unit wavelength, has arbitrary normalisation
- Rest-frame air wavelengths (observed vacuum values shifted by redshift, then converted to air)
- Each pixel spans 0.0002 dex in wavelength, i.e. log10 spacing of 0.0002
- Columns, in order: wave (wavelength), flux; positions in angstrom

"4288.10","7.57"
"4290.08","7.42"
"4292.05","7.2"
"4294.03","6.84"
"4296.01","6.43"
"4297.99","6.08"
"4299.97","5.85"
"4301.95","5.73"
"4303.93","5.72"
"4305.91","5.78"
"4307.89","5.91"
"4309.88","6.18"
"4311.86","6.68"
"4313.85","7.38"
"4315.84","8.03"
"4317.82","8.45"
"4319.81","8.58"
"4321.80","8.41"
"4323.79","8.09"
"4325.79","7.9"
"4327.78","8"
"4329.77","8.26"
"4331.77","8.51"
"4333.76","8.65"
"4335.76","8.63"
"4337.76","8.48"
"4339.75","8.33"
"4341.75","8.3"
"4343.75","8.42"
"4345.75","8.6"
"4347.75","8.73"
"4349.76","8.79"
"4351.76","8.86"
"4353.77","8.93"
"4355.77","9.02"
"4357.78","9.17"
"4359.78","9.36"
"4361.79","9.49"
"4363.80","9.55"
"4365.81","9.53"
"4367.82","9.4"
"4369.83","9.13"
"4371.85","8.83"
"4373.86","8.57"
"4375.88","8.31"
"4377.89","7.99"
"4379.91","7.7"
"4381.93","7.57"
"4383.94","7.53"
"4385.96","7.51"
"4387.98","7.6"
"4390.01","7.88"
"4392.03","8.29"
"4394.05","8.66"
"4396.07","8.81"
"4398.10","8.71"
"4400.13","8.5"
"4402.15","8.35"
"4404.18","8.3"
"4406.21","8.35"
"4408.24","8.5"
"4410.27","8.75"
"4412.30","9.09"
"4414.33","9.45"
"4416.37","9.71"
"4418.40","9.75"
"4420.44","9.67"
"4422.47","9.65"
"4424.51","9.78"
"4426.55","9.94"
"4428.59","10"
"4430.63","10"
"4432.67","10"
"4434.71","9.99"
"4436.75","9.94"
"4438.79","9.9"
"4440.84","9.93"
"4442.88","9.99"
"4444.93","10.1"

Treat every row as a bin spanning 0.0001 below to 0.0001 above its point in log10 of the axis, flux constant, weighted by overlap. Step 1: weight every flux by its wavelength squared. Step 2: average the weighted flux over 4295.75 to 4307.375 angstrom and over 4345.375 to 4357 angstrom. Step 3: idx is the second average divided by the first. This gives 1.53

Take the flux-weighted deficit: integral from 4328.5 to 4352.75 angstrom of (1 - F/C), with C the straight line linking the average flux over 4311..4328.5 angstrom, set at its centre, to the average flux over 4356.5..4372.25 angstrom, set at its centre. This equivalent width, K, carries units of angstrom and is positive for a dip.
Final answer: 0.1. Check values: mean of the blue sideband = 7.95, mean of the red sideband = 9.32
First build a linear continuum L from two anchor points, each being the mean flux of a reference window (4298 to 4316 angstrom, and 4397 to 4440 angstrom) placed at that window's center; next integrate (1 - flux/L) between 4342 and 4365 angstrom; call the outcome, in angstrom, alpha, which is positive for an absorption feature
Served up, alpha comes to -4.31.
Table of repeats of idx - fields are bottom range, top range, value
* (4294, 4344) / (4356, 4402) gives 1.18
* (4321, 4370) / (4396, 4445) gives 1.11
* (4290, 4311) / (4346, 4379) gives 1.48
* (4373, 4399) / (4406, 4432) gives 1.19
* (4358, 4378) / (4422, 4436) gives 1.12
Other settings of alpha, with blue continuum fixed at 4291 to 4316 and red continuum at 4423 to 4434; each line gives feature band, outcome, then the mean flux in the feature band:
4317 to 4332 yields -2.7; 8.26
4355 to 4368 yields -2.1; 9.37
